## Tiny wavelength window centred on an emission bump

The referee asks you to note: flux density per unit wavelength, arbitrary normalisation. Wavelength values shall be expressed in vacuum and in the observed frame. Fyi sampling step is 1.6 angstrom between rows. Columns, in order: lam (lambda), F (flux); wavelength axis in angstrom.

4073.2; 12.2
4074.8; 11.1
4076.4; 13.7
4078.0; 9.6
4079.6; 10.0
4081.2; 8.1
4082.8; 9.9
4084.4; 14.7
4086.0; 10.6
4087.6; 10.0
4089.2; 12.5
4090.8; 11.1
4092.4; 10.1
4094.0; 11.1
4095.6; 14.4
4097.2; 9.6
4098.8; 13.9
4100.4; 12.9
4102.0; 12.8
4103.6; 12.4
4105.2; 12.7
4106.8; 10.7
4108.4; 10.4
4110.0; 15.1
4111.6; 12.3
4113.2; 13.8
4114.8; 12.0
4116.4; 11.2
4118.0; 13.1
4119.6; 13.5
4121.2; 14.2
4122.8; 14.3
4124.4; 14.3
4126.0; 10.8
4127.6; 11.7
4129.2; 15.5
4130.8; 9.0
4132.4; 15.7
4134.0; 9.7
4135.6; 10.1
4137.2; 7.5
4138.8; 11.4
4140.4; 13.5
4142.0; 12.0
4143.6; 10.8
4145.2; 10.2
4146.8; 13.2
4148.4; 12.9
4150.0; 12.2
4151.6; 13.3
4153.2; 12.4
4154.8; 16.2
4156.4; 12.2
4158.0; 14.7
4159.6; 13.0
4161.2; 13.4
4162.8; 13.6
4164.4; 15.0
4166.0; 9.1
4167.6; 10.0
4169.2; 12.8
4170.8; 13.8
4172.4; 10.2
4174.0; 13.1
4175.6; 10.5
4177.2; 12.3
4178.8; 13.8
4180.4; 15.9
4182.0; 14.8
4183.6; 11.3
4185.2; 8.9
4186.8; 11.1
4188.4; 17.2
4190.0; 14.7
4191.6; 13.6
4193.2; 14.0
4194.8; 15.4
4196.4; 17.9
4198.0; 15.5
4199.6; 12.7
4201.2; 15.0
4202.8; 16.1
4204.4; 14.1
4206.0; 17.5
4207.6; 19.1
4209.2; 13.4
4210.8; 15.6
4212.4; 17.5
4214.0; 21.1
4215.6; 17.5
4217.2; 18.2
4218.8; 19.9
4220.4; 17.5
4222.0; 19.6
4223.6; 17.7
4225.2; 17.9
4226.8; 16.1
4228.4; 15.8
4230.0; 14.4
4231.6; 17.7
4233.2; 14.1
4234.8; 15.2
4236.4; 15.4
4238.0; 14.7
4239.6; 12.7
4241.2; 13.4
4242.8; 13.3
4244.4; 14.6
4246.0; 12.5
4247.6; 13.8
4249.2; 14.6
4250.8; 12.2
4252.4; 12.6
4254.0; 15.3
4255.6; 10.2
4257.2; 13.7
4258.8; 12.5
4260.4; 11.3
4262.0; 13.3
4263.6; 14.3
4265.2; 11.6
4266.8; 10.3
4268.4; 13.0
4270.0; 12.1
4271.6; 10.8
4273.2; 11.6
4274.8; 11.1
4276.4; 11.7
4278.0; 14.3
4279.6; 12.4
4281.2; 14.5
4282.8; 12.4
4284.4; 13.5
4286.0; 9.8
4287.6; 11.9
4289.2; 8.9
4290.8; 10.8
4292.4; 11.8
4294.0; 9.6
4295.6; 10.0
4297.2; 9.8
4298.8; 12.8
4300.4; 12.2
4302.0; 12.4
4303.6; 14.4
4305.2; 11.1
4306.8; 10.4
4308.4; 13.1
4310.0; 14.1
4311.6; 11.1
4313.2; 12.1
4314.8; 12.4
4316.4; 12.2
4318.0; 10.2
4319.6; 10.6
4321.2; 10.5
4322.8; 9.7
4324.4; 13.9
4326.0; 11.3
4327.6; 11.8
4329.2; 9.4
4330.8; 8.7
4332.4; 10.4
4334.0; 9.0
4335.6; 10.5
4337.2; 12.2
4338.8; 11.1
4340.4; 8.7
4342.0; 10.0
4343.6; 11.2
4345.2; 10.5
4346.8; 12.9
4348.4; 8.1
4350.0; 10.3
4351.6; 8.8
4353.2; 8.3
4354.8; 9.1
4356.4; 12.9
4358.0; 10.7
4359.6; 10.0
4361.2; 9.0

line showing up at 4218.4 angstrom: Mg II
